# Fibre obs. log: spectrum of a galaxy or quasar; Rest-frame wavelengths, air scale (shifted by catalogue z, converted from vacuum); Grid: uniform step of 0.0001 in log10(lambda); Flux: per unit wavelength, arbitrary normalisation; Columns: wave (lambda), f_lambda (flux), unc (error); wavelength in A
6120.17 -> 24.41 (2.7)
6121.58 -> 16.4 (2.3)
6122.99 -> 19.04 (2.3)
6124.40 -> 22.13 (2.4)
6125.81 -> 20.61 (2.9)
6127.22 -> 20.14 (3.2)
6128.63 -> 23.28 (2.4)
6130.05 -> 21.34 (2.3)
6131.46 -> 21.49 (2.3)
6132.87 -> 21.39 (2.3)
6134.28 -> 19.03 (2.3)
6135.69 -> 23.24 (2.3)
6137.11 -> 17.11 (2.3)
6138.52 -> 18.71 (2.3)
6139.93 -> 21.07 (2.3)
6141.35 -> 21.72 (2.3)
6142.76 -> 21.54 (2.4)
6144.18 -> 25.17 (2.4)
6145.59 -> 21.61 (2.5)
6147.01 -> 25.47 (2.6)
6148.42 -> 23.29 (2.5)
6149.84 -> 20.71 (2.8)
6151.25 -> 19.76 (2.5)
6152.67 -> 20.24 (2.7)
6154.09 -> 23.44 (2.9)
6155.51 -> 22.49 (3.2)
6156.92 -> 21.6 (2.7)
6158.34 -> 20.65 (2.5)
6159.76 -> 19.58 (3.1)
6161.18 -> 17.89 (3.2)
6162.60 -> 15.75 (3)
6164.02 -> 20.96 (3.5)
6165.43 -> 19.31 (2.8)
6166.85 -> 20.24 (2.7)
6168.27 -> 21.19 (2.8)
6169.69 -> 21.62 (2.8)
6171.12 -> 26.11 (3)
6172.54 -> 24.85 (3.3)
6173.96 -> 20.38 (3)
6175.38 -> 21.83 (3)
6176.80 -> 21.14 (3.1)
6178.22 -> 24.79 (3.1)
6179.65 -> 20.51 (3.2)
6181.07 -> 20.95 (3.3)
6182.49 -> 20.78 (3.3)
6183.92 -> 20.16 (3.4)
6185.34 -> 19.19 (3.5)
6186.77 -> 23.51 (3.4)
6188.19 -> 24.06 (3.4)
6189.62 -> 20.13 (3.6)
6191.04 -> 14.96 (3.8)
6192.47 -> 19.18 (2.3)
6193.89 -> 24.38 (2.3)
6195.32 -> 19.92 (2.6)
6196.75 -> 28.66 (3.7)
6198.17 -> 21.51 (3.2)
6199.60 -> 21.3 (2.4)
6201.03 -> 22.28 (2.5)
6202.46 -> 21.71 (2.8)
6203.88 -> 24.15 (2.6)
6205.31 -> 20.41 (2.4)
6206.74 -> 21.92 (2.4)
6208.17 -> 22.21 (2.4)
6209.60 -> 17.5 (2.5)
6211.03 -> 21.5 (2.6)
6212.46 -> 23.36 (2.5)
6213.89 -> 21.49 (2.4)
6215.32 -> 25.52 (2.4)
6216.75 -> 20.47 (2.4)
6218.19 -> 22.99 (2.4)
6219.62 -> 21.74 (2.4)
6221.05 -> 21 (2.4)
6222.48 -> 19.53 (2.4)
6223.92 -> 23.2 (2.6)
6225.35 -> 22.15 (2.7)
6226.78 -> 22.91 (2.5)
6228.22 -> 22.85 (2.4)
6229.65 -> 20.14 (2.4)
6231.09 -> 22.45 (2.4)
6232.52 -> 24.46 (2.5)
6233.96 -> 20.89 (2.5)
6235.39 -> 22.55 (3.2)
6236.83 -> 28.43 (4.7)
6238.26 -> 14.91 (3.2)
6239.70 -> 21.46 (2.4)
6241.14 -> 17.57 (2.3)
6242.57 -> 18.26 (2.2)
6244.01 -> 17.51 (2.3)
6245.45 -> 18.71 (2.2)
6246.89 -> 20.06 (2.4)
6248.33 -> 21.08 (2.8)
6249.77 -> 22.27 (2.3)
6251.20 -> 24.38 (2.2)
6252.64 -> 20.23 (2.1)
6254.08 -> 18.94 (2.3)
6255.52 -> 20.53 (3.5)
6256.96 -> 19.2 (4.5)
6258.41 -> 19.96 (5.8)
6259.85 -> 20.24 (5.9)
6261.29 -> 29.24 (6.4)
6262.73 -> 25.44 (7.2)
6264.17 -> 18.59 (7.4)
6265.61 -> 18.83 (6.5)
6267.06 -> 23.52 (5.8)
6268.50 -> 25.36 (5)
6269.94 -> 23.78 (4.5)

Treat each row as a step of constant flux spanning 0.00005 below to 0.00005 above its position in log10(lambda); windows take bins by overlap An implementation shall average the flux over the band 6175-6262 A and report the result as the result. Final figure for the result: 21.5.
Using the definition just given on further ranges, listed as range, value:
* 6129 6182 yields 21.3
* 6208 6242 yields 21.7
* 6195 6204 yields 22.8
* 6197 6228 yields 22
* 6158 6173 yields 20.7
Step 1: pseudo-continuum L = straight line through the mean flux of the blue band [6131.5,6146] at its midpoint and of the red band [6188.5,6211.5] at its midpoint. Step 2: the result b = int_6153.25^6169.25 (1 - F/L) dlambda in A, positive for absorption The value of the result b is 0.67 A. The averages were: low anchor 21.1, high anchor 21.4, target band 20.3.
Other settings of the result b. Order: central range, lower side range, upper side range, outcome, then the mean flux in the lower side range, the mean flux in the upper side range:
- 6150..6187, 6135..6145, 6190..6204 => 0.6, 21.2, 21.7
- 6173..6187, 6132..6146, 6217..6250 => -0.1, 21.1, 21.1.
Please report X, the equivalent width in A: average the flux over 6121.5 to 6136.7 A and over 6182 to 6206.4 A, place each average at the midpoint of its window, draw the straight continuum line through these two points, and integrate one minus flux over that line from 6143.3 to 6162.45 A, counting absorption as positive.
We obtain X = -0.4 A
